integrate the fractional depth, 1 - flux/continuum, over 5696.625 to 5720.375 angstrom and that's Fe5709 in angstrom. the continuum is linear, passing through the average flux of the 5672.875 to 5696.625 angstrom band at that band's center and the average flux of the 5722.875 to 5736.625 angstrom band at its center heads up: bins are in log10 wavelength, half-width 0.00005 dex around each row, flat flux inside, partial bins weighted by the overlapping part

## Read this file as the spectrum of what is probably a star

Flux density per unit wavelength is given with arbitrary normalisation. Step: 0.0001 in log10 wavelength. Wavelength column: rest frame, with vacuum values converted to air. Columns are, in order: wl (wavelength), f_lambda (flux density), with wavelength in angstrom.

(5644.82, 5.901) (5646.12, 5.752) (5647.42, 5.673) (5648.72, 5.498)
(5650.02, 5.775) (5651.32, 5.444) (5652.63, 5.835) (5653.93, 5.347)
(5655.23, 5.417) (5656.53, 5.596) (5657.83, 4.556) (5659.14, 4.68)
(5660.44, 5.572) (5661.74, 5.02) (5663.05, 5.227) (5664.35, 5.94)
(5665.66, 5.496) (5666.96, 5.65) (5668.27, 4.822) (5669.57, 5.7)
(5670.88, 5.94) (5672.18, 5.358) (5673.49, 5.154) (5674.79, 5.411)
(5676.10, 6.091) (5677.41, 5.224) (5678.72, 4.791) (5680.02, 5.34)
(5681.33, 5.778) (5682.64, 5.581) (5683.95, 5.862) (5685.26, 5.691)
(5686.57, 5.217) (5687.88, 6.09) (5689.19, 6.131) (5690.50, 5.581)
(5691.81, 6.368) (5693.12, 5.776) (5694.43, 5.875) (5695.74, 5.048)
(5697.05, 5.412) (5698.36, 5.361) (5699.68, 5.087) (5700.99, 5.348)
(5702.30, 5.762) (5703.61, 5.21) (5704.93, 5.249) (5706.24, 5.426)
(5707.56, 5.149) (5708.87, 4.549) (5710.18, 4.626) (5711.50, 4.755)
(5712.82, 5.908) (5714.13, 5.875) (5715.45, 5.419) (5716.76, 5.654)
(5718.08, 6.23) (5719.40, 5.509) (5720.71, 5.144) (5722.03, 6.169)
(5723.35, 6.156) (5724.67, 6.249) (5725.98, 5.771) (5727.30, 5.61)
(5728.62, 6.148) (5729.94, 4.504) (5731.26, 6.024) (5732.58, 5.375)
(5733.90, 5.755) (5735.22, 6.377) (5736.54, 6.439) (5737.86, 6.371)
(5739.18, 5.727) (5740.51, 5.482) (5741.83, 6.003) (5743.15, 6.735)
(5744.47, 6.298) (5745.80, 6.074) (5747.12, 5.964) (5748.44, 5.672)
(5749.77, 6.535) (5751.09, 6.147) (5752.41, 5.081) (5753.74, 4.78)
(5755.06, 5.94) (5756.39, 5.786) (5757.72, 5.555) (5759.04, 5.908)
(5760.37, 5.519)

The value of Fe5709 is 1.5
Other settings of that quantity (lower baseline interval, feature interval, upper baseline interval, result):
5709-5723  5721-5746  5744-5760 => -1.32 angstrom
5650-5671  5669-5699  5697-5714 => -1.66 angstrom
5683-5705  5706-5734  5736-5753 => 1.38 angstrom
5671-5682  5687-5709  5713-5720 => 0.32 angstrom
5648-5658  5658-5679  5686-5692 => 0.99 angstrom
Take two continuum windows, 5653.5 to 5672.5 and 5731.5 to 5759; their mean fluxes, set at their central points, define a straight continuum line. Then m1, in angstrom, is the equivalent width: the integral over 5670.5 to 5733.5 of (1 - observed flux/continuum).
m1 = 0.8 angstrom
